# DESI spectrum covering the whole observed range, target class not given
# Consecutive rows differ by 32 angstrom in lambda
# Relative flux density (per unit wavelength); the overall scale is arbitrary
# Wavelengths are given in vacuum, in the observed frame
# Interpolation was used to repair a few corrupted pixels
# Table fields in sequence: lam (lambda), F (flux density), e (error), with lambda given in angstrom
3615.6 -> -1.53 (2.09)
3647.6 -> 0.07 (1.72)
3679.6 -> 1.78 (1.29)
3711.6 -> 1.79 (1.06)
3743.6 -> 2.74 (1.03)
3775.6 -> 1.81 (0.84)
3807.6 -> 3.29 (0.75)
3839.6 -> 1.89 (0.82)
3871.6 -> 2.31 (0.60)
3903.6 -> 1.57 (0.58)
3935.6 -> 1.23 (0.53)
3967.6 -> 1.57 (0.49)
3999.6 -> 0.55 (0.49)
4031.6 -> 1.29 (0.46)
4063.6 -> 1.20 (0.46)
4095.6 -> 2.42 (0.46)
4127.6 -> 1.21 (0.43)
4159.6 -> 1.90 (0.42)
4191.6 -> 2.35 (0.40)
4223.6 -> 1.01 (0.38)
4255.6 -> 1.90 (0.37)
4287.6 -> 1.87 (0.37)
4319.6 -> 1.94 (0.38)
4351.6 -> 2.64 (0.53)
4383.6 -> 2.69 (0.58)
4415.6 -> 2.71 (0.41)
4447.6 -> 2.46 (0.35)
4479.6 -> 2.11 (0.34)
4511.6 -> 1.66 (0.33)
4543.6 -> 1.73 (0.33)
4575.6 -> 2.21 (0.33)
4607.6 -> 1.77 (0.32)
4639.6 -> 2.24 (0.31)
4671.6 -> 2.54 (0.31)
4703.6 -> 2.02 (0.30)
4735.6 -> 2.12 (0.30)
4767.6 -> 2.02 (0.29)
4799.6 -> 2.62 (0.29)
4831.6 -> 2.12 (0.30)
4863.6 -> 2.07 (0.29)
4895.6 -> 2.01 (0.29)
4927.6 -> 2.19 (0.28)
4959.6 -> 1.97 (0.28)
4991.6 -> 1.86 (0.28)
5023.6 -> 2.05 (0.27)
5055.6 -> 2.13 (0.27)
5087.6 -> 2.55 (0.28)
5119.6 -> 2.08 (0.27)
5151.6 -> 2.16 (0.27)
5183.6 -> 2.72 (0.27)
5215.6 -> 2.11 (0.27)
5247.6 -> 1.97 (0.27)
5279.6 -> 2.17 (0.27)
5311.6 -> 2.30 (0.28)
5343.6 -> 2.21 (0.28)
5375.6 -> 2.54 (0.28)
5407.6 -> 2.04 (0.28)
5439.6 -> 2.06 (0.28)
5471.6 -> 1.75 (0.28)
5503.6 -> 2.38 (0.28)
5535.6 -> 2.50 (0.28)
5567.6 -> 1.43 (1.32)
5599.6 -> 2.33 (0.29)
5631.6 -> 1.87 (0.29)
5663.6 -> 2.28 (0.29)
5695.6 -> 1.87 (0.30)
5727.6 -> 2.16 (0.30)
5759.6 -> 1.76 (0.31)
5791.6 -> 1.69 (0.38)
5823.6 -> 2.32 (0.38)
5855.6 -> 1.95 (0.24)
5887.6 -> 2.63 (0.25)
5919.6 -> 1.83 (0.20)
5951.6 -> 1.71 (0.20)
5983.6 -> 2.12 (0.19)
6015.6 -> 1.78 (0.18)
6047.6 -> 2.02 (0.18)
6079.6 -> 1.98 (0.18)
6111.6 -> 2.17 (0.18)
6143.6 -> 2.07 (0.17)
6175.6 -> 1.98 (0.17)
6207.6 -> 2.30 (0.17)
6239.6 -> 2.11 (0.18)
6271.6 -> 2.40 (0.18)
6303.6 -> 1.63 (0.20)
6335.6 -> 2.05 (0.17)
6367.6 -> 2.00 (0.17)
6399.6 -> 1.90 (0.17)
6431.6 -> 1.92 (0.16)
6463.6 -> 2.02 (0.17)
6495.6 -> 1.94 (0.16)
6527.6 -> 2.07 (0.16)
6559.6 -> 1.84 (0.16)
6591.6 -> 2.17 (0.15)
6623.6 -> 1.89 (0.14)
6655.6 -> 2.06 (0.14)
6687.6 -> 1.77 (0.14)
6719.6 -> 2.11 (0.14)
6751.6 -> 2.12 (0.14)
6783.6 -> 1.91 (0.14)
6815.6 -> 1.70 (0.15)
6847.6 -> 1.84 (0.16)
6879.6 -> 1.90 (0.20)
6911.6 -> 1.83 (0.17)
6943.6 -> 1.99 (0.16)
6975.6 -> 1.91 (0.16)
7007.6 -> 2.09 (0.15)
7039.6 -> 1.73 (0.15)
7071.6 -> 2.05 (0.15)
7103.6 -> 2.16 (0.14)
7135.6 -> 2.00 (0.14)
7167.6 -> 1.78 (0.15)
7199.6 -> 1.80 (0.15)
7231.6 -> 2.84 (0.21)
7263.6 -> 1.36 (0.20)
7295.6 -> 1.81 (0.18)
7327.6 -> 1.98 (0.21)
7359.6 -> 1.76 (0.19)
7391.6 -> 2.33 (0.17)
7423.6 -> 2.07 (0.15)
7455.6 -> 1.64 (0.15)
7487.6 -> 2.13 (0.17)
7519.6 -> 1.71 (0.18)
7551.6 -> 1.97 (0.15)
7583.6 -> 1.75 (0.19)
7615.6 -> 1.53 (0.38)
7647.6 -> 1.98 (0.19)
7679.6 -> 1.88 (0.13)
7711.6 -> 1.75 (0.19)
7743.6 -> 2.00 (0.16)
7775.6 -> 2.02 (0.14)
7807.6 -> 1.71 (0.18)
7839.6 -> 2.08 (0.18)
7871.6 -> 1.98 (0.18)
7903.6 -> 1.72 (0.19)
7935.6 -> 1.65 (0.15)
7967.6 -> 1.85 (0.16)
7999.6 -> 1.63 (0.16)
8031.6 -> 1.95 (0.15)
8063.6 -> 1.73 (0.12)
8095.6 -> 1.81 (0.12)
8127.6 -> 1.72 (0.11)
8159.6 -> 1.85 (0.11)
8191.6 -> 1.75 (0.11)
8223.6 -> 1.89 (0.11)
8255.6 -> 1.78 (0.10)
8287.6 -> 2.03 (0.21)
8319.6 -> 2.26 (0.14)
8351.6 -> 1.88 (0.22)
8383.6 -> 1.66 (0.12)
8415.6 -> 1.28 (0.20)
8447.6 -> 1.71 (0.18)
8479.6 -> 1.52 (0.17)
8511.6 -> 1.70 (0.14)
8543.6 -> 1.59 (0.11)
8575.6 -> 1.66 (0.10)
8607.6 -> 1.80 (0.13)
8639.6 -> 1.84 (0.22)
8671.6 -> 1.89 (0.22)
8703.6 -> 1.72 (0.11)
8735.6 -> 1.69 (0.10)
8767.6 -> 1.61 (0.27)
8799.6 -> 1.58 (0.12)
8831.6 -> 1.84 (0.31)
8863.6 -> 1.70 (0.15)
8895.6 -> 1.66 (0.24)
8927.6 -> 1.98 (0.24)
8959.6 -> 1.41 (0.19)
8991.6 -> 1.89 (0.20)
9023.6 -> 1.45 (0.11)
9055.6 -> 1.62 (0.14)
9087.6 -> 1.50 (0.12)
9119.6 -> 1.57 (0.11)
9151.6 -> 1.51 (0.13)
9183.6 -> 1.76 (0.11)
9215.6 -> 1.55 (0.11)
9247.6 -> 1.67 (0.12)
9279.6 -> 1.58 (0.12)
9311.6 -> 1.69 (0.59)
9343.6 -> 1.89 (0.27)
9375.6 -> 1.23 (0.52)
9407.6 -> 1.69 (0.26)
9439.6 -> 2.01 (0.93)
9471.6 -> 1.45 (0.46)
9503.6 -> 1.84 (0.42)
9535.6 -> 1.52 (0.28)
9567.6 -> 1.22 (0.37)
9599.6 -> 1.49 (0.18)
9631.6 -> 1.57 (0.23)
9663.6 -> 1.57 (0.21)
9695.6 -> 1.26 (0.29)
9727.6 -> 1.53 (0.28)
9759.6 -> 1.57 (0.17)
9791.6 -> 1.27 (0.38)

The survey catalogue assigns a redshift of 0.10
